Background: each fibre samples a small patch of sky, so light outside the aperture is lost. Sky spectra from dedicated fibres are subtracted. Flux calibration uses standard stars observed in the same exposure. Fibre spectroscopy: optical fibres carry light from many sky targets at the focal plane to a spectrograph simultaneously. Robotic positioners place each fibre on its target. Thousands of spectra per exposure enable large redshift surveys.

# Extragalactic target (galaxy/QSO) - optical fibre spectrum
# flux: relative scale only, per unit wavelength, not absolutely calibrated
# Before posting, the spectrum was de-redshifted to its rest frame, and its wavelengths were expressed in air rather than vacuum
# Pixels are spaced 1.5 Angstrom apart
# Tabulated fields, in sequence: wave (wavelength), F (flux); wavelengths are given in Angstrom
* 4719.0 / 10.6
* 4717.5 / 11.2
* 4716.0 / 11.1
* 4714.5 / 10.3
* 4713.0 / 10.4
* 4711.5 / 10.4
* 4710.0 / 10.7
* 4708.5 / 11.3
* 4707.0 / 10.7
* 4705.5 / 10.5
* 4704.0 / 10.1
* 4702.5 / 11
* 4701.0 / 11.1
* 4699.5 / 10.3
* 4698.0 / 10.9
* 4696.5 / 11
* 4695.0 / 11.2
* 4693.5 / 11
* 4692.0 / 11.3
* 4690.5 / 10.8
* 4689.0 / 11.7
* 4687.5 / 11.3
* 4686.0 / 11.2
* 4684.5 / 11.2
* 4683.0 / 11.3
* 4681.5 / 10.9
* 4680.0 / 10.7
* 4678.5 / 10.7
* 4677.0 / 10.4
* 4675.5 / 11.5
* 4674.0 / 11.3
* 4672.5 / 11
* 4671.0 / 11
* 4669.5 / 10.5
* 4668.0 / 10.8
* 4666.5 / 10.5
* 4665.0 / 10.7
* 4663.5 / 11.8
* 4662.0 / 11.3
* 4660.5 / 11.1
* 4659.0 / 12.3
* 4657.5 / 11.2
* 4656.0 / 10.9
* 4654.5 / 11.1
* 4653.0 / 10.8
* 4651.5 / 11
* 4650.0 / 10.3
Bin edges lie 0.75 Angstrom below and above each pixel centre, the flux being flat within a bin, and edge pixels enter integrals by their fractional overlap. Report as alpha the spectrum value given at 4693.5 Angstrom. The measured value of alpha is 11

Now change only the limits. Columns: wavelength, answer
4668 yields 10.8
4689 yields 11.7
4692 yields 11.3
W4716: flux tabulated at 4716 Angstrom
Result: 11.1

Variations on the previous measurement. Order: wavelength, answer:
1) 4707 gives 10.7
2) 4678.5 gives 10.7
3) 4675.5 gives 11.5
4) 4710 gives 10.7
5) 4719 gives 10.6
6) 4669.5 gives 10.5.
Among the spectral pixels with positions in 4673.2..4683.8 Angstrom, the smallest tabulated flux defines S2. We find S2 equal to 10.4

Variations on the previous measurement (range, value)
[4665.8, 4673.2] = 10.5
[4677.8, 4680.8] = 10.7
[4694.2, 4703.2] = 10.3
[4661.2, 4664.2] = 11.3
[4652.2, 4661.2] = 10.8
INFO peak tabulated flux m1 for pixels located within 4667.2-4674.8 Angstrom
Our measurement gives 11.3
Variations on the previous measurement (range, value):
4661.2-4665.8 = 11.8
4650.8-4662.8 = 12.3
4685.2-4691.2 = 11.7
